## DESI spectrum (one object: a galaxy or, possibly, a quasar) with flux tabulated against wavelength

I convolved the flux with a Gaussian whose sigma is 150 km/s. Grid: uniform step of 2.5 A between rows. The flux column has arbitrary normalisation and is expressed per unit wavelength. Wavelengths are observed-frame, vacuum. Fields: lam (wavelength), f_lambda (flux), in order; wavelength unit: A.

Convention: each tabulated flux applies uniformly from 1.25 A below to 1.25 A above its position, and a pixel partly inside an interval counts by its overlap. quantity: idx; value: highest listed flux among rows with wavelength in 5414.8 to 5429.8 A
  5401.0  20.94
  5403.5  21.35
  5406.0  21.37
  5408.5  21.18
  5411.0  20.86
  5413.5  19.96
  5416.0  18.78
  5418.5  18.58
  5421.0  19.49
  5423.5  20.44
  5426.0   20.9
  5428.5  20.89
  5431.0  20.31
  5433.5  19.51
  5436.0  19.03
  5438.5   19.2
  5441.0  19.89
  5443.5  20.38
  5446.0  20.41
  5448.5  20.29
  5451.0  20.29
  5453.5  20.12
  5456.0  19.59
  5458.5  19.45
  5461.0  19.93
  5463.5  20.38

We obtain 20.9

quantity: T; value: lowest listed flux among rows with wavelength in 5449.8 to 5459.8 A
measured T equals 19.45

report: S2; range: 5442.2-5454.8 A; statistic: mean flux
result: 20.3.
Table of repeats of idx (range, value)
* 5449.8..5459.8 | 20.29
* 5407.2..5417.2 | 21.18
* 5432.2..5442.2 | 19.89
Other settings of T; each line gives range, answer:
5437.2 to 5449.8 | 19.2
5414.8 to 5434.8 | 18.58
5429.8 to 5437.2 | 19.03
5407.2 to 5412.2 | 20.86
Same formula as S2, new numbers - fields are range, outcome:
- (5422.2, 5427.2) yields 20.7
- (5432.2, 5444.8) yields 19.6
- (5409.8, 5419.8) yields 19.5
